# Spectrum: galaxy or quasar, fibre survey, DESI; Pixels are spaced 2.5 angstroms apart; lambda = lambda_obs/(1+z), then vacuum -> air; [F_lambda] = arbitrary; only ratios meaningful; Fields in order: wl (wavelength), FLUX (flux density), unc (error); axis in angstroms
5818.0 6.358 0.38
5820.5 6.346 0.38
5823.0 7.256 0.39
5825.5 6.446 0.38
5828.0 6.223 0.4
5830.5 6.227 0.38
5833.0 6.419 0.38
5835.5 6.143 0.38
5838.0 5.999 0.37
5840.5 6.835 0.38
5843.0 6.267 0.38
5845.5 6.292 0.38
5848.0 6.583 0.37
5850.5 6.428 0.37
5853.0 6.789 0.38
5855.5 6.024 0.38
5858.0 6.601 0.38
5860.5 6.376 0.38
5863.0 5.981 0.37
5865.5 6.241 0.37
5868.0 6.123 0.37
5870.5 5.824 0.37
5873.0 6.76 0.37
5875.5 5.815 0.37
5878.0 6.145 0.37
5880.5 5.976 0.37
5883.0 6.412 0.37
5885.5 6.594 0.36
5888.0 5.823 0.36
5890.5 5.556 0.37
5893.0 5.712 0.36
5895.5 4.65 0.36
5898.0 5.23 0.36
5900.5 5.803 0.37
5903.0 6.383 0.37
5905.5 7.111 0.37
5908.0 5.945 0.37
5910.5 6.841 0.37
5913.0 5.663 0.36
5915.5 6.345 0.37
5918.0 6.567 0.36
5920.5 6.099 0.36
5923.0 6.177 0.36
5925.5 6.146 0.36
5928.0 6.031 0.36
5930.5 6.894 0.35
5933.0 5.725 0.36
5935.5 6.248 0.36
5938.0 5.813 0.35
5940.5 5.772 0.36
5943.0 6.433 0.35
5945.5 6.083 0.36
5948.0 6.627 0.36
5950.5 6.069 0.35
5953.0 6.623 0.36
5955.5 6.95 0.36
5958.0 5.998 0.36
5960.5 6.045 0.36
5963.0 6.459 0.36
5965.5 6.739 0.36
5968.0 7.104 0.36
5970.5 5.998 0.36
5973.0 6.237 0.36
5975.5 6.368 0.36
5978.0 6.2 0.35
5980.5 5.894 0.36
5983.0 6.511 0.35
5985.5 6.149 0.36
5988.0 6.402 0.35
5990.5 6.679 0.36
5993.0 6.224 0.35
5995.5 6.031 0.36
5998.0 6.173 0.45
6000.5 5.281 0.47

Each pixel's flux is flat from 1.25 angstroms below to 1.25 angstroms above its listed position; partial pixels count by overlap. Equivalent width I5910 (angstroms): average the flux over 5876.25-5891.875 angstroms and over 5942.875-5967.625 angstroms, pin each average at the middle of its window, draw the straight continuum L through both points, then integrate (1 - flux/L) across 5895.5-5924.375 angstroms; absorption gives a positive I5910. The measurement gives 0.34 angstroms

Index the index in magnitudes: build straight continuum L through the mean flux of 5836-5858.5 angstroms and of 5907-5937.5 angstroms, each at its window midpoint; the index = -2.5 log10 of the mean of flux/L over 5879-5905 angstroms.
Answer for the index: 0.079 mag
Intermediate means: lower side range 6.41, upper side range 6.22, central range 5.85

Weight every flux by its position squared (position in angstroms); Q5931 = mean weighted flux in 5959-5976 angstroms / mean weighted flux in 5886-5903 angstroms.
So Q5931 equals 1.18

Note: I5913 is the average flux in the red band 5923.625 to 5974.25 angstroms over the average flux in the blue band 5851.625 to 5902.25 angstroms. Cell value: 1.0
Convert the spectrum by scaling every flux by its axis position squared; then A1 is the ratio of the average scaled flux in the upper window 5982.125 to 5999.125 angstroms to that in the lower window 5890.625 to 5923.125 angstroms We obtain 1.1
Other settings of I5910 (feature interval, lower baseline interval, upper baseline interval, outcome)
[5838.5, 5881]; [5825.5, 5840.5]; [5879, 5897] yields -1.73 angstroms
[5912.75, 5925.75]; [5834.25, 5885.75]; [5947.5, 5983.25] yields 0.27 angstroms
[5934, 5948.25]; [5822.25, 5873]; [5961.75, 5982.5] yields 0.56 angstroms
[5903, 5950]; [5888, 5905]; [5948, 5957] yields -1.06 angstroms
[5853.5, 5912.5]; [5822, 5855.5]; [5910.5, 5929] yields 2.02 angstroms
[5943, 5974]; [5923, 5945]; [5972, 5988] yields -1.12 angstroms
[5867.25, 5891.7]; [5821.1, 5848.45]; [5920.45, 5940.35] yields 0.69 angstroms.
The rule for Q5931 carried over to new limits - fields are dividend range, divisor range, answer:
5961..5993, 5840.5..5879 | 1.05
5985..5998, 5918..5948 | 1.04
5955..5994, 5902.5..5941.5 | 1.04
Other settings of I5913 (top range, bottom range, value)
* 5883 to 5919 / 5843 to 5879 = 0.96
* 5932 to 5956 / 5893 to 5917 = 1.04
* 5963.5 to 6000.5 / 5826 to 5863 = 0.99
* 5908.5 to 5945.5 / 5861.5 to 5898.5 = 1.04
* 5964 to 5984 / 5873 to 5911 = 1.06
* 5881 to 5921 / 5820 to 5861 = 0.94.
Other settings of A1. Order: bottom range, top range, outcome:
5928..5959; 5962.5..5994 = 1.03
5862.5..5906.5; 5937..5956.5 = 1.07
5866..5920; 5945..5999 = 1.08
